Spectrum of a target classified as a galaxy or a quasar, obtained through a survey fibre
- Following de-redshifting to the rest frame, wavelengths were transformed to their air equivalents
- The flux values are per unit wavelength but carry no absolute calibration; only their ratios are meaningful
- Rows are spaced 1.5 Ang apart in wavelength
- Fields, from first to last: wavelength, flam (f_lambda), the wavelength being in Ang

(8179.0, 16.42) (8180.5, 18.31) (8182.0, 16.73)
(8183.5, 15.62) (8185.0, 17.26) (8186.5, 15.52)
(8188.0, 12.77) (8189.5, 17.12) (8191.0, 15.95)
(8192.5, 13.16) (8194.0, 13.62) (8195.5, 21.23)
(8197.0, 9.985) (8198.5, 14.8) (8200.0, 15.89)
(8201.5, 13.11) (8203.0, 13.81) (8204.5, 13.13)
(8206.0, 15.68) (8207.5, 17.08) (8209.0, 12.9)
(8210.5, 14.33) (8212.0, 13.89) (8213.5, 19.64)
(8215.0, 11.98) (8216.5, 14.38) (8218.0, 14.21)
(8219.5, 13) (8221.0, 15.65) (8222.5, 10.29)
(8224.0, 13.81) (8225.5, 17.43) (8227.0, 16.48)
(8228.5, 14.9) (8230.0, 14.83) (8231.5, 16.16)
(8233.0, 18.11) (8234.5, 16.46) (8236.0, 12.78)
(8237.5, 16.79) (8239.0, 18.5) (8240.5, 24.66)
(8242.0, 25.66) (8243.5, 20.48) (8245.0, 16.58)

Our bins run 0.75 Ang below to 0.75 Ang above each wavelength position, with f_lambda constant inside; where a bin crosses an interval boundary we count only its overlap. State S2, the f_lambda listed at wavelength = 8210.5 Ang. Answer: 14.33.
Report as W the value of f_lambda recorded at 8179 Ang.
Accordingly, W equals 16.42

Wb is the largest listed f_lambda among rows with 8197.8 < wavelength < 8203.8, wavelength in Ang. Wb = 15.89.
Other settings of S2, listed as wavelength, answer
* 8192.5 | 13.16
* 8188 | 12.77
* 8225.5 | 17.43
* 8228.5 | 14.9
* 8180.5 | 18.31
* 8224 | 13.81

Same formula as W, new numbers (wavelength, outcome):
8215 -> 11.98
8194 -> 13.62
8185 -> 17.26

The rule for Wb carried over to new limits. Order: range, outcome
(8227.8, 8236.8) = 18.11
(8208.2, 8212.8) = 14.33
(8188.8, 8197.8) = 21.23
